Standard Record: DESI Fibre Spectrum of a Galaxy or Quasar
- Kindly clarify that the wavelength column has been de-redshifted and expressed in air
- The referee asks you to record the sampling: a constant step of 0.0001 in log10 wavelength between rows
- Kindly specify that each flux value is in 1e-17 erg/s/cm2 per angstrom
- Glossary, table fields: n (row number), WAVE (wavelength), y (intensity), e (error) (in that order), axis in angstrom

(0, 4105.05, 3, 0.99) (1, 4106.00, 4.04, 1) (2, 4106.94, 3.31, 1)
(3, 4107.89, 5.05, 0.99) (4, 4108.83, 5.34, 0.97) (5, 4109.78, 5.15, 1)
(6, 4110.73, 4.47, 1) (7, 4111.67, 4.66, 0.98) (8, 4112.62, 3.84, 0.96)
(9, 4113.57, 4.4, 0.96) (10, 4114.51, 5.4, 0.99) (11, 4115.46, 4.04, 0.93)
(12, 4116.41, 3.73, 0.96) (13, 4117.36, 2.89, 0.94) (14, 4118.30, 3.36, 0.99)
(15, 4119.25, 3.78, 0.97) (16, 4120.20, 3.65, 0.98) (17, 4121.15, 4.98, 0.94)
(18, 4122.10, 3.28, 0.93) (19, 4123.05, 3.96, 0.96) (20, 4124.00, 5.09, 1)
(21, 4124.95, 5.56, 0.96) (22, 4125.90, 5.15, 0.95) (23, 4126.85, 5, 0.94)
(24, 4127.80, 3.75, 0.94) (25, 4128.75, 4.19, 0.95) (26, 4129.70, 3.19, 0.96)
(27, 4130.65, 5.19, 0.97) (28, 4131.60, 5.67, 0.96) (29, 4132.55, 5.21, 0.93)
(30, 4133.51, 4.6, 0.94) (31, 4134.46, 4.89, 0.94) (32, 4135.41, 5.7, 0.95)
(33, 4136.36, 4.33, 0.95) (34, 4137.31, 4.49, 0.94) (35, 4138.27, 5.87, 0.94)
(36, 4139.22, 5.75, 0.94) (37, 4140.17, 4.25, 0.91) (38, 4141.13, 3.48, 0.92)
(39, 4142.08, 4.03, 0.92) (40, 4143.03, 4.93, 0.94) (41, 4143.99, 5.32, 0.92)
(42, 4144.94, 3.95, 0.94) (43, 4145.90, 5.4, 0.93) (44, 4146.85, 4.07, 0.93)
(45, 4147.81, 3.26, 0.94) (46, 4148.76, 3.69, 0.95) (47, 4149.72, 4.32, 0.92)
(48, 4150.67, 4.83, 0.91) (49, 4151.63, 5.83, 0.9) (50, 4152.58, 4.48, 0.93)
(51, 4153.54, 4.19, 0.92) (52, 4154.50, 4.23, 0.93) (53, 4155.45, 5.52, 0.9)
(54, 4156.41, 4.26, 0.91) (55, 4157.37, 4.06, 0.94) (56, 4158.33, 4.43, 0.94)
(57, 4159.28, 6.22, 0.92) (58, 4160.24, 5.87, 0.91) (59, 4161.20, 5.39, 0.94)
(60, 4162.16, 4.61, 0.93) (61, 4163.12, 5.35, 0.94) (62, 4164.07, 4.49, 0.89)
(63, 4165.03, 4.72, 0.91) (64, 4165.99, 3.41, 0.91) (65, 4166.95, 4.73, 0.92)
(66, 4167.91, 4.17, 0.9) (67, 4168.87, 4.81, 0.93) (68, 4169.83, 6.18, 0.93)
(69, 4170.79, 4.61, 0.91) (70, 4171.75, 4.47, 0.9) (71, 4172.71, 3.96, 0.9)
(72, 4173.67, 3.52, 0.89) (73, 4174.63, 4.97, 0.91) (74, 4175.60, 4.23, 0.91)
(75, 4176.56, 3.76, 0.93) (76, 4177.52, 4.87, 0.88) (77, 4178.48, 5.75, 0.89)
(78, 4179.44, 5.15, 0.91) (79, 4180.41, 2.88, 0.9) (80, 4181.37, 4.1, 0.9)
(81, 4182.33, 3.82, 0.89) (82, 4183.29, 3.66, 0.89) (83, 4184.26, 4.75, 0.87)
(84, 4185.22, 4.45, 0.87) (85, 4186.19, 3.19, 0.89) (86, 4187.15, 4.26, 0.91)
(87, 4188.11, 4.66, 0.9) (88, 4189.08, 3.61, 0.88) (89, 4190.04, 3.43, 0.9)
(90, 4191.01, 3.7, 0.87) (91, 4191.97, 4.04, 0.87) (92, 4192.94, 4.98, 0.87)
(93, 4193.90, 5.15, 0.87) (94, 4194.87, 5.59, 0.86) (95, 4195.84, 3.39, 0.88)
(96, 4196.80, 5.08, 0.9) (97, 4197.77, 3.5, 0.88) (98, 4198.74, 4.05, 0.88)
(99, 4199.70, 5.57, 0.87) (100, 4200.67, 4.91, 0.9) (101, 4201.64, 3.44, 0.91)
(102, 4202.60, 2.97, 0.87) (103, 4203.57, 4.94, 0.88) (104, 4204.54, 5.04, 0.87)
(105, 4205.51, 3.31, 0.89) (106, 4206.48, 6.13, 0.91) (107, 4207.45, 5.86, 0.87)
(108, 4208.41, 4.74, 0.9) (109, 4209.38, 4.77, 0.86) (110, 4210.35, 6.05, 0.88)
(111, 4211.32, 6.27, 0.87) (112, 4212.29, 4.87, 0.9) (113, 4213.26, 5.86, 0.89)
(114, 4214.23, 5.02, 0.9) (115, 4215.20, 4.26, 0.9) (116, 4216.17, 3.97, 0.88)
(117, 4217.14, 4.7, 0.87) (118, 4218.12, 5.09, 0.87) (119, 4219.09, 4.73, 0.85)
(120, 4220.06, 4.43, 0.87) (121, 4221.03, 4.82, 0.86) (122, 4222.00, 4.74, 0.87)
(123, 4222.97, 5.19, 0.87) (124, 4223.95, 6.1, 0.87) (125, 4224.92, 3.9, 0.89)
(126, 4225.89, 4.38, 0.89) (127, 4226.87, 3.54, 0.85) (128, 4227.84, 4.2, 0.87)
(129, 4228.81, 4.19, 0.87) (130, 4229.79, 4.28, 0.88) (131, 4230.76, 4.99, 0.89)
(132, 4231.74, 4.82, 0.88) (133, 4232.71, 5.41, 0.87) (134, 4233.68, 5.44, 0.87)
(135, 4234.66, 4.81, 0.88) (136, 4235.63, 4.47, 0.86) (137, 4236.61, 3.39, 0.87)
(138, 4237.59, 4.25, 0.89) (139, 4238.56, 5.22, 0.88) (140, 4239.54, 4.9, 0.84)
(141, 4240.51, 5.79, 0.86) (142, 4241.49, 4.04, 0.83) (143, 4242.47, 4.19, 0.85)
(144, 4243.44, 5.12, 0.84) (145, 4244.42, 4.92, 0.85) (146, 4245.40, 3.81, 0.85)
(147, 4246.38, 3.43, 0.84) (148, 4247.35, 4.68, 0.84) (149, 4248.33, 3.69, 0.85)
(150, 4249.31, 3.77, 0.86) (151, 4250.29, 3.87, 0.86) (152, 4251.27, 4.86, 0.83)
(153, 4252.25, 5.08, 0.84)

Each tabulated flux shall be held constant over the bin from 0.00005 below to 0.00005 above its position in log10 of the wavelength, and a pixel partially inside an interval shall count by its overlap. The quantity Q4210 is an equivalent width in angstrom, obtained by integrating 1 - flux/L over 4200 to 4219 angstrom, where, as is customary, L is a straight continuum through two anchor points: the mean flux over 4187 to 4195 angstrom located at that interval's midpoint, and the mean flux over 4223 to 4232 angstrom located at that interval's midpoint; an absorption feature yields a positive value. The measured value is -1.9 angstrom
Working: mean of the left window 4.33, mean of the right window 4.51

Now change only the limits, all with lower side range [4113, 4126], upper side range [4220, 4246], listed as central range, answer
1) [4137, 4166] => -2.4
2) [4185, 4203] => 1.1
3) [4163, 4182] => -0.3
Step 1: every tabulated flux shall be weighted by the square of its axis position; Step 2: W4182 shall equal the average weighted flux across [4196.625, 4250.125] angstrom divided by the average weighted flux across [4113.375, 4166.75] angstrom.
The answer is 1.1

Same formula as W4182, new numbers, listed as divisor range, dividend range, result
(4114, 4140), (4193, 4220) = 1.09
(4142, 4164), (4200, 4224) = 1.06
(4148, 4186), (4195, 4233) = 1.06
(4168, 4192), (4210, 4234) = 1.15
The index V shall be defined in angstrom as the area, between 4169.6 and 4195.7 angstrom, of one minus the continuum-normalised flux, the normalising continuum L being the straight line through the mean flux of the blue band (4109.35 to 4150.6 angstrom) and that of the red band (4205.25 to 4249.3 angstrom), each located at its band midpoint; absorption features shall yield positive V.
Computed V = 1.6 angstrom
